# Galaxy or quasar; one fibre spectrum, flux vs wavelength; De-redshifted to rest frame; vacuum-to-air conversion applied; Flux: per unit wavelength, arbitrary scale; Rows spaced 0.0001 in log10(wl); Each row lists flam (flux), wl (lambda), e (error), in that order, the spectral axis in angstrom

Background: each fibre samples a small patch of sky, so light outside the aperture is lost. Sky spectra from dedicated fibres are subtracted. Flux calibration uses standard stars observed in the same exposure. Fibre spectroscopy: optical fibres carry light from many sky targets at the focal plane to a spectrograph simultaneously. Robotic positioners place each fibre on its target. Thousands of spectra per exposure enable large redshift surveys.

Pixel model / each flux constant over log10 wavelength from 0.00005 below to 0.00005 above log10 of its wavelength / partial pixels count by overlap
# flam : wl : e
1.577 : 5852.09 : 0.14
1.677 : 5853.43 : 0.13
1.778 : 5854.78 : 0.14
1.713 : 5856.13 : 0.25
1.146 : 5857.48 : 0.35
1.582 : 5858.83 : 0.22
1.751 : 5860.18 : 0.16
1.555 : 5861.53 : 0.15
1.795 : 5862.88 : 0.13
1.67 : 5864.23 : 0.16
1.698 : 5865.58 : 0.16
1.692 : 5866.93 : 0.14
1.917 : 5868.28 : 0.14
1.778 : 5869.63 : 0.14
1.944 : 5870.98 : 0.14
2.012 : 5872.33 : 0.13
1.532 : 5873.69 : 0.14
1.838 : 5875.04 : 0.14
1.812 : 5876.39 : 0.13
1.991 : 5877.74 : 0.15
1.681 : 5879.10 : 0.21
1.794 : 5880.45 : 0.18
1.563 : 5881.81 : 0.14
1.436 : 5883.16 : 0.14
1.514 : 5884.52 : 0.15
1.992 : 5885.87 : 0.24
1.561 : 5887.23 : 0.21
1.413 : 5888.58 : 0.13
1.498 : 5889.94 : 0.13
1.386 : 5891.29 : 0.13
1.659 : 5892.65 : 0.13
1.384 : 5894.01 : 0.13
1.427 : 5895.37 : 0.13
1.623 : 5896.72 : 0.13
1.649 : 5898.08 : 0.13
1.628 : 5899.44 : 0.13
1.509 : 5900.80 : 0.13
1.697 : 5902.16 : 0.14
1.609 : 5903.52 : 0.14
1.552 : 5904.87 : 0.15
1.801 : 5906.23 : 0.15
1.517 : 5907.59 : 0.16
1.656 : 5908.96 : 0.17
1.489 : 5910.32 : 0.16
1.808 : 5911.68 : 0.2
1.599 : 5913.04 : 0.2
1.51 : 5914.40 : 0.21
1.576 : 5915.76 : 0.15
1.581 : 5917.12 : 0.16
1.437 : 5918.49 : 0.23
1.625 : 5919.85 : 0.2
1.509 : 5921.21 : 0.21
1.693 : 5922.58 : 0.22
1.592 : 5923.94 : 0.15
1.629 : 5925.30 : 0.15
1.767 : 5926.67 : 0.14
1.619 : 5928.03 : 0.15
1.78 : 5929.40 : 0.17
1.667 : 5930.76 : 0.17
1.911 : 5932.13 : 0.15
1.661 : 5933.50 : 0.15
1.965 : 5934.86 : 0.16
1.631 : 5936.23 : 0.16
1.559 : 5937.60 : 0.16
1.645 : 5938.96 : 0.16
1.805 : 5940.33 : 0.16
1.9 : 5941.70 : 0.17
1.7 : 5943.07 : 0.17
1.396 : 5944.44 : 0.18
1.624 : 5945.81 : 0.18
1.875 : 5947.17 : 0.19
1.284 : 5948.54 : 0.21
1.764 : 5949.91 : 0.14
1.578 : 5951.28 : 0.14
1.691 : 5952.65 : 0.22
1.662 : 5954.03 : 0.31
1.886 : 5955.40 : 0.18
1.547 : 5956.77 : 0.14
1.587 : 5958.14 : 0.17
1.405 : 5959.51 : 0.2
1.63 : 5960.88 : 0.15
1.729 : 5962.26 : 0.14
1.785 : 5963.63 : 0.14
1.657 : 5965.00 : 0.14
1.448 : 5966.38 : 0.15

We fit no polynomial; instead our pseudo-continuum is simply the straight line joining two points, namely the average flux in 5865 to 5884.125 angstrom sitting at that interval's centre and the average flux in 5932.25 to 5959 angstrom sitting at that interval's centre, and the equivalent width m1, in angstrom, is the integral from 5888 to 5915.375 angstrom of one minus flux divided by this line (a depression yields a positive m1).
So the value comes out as 2.5 angstrom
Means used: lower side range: 1.76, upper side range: 1.67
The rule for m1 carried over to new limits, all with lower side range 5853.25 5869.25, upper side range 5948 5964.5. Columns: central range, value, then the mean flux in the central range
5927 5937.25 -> -0.63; 1.74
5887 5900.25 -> 1.07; 1.52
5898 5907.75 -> 0.16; 1.62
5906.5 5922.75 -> 0.61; 1.58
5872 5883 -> -0.62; 1.75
